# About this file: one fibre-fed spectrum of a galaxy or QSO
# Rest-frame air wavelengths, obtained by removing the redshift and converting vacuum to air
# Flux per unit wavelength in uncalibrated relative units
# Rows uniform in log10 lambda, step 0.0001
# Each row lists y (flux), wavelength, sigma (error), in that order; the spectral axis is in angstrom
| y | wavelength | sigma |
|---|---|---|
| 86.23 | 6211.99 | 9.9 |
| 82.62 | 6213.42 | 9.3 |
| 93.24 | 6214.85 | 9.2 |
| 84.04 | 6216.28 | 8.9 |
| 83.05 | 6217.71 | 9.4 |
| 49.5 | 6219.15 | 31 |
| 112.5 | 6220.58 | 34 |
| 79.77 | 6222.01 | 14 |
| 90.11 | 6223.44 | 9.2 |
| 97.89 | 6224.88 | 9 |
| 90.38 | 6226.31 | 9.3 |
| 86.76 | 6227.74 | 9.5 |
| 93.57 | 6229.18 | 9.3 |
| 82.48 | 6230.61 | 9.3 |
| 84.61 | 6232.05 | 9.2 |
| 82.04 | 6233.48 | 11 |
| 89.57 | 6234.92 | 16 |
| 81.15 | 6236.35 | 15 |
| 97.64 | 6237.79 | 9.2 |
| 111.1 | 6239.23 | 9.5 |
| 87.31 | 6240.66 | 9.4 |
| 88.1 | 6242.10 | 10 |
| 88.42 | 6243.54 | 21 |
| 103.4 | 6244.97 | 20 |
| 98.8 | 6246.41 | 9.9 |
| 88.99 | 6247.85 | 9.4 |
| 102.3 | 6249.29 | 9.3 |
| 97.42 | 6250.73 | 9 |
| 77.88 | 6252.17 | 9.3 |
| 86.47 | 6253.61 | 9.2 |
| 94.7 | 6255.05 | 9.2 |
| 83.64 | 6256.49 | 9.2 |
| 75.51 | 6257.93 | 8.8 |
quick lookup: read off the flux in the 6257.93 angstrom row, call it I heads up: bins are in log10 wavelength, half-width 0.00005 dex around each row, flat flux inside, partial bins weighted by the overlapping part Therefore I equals 75.51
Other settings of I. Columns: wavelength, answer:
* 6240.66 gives 87.31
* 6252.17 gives 77.88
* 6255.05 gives 94.7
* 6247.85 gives 88.99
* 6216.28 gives 84.04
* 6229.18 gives 93.57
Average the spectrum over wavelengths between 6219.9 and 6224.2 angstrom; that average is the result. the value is 94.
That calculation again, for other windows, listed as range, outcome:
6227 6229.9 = 90.2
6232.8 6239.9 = 92.2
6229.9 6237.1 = 84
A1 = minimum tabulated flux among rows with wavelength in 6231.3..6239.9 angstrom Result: 81.15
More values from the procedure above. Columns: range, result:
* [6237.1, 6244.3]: 87.31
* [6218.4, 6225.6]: 49.5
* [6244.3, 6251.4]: 88.99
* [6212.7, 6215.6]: 82.62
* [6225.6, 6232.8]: 82.48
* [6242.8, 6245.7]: 88.42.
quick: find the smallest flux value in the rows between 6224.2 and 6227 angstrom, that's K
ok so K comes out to 90.38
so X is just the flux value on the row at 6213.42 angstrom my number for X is 82.62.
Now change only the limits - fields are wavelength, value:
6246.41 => 98.8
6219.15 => 49.5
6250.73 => 97.42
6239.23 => 111.1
